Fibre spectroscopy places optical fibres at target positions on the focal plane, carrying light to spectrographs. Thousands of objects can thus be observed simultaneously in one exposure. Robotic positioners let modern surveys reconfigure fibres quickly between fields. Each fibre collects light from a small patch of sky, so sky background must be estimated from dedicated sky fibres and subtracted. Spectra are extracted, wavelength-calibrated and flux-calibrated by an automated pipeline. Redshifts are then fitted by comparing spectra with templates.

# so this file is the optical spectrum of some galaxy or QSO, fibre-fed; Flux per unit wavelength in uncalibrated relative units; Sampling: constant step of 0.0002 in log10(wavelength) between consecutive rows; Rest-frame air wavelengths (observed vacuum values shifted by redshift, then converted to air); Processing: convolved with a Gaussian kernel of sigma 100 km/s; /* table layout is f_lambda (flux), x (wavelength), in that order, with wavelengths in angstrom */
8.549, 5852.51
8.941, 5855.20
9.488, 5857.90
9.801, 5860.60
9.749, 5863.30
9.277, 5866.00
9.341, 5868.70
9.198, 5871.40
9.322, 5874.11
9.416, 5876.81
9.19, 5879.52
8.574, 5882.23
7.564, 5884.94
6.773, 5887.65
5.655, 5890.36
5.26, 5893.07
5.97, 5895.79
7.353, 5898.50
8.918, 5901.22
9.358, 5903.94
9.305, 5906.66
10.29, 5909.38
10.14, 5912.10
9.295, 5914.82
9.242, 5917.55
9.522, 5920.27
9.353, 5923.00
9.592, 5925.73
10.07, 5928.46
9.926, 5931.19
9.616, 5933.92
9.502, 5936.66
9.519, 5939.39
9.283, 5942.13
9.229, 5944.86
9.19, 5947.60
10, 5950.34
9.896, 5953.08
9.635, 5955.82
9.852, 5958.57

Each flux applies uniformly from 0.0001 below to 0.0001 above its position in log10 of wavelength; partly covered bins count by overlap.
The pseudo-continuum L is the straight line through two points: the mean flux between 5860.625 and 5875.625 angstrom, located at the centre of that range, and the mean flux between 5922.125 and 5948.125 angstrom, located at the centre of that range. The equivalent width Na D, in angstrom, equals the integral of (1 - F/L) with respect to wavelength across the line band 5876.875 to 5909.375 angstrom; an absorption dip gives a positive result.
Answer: 5.7 angstrom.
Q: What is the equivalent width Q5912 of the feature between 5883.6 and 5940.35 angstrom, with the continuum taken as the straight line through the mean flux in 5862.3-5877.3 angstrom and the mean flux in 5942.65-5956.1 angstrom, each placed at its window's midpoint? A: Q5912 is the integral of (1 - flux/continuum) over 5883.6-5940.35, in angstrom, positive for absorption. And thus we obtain 4.9 angstrom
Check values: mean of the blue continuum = 9.38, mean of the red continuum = 9.57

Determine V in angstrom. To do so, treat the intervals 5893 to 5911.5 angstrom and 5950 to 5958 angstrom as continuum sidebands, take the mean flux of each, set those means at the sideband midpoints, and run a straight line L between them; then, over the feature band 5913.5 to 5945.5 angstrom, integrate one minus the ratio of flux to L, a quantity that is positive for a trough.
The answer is -1.4 angstrom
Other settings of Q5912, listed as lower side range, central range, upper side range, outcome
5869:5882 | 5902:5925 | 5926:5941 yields -0.02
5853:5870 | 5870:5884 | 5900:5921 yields 0.50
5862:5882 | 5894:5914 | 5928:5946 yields 1.57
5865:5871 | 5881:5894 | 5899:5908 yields 3.34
